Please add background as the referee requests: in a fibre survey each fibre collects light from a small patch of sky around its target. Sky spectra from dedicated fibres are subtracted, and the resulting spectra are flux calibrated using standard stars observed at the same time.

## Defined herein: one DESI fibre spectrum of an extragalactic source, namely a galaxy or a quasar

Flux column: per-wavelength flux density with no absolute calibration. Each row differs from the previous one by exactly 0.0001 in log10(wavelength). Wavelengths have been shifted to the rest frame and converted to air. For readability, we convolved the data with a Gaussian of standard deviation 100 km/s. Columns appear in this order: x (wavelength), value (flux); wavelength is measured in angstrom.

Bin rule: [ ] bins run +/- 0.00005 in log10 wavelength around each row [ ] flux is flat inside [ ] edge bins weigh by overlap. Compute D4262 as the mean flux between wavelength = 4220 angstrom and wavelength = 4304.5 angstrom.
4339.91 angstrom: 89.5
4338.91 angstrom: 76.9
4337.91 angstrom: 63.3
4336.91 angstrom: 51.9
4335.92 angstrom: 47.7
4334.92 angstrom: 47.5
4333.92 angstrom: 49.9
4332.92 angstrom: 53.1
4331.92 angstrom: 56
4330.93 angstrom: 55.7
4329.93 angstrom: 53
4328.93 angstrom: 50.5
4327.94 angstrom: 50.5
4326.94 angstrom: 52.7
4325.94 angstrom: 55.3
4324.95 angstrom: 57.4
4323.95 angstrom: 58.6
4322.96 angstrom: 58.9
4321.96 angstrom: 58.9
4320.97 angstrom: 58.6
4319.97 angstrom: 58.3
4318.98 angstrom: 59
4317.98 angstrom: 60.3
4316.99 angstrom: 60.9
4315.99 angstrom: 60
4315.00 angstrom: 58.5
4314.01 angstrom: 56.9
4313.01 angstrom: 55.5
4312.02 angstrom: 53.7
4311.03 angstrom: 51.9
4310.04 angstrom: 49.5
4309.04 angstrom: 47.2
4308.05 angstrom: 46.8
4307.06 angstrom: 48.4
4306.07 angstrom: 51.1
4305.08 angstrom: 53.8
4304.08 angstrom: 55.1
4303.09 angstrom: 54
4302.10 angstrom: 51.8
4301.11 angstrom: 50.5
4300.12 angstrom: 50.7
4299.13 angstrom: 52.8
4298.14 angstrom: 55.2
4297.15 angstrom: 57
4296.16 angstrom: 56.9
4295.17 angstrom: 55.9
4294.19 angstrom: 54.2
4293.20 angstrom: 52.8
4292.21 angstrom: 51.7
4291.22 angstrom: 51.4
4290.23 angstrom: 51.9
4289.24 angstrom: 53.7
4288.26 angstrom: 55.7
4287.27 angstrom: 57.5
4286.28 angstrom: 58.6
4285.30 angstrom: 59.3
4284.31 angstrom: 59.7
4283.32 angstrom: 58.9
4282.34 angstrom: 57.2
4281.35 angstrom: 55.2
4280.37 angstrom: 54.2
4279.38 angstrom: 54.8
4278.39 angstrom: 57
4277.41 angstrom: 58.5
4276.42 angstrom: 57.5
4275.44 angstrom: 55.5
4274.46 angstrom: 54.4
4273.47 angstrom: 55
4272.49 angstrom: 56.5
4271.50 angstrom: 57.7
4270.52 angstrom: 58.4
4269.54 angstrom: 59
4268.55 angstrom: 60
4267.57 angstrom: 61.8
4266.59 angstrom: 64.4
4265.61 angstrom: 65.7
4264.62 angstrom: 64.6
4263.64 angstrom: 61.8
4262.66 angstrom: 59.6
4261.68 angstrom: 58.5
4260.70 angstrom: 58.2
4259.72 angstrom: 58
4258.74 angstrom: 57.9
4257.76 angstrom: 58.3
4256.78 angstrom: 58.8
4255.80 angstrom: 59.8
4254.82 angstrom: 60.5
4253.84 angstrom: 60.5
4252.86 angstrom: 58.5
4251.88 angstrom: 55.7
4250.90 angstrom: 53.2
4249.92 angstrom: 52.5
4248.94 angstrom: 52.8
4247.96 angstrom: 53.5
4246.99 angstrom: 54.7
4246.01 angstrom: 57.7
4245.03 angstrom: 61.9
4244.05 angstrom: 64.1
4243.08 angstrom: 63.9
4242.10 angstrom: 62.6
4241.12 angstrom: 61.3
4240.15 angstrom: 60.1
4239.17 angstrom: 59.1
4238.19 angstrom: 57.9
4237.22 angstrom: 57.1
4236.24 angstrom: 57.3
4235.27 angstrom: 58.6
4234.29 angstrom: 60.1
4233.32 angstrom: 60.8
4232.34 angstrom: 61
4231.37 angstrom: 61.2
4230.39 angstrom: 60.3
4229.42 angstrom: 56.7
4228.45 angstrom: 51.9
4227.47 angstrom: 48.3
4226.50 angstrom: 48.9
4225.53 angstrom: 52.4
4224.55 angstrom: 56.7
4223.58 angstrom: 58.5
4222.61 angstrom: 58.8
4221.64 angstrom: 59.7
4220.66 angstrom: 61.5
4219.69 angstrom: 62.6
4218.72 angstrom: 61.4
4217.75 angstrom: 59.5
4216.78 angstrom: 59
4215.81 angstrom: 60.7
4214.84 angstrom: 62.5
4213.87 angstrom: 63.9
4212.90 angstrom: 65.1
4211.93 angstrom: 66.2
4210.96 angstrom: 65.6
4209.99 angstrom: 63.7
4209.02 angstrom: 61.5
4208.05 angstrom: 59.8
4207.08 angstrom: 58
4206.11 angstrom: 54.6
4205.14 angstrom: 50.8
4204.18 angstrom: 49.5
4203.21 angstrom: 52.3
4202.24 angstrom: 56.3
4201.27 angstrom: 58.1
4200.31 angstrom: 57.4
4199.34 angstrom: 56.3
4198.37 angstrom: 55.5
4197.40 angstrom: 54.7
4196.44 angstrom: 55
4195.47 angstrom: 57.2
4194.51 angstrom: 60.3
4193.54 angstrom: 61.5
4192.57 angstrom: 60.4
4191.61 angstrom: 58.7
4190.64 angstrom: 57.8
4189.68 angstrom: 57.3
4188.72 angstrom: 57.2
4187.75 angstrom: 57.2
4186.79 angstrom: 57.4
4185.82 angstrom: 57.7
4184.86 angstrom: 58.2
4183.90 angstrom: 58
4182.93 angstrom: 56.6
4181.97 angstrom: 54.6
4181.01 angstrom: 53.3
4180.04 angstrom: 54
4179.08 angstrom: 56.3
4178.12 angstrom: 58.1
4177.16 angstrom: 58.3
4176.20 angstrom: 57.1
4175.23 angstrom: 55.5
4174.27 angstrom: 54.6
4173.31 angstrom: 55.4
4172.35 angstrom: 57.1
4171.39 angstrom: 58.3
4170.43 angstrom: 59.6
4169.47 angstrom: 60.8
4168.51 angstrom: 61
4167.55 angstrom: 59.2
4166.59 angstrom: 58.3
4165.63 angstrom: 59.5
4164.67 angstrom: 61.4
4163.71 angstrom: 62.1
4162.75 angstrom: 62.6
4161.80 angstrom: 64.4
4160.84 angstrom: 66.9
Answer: 57.3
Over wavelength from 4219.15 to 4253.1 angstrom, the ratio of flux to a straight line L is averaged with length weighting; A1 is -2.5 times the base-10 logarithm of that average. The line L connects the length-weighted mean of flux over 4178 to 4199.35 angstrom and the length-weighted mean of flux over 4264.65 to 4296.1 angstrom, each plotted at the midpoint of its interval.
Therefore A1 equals -0.01 mag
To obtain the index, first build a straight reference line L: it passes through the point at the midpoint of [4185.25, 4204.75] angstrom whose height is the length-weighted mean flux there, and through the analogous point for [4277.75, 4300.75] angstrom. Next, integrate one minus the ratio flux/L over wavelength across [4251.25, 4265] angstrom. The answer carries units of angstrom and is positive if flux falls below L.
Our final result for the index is -0.8 angstrom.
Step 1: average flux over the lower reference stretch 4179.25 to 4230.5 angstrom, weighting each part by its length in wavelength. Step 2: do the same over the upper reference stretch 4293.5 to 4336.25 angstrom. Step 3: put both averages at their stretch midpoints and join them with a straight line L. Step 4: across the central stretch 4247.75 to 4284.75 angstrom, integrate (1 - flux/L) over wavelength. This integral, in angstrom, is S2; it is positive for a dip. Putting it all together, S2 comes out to -1.5 angstrom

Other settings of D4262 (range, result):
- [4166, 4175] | 58.2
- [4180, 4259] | 58.1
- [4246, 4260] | 56.8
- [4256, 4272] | 60.2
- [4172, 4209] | 56.6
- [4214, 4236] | 58.3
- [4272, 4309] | 54.5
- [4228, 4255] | 58.4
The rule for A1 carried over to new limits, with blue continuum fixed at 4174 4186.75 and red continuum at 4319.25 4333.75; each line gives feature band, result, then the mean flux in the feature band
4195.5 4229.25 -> -0.031 mag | 57.8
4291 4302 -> 0.042 mag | 53.6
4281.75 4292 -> -0.010 mag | 56.2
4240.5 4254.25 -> -0.040 mag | 58.1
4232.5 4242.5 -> -0.065 mag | 59.5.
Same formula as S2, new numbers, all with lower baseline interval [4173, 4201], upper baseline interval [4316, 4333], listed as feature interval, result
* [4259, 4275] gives -0.8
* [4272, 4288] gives -0.1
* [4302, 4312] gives 1.0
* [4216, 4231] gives -0.1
